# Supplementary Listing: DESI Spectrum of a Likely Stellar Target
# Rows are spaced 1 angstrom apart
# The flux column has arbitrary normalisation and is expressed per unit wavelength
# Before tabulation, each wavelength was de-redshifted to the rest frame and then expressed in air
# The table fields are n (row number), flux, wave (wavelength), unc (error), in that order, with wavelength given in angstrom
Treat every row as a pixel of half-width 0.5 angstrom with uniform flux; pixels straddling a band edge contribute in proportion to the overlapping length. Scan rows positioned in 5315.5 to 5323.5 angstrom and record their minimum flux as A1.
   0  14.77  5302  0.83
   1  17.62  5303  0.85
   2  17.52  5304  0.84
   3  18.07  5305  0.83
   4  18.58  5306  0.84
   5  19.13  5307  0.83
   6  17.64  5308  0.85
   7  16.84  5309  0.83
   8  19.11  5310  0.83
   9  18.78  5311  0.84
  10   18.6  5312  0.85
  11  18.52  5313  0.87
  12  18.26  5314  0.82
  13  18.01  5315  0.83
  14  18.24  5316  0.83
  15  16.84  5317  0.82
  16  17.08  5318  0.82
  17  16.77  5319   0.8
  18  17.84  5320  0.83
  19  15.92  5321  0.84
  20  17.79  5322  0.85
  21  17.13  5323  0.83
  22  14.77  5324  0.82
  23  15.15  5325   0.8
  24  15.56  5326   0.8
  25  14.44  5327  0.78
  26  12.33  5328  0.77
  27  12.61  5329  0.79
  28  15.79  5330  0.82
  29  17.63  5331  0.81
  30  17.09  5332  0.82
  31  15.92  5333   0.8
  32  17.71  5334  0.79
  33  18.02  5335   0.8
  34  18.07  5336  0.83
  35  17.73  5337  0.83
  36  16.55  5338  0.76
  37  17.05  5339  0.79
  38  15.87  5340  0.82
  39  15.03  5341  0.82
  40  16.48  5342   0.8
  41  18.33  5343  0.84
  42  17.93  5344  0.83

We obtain 15.92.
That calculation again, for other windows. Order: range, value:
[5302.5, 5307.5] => 17.52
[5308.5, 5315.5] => 16.84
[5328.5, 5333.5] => 12.61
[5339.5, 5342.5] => 15.03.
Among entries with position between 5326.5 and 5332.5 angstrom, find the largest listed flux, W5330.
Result 17.63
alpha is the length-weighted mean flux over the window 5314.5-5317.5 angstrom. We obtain 17.7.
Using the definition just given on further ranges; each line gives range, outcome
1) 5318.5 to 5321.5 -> 16.8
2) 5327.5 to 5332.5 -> 15.1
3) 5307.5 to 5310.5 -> 17.9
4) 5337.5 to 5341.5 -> 16.1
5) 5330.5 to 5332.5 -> 17.4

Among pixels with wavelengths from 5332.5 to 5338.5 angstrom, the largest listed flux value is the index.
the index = 18.07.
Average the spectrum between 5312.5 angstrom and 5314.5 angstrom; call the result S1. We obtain 18.4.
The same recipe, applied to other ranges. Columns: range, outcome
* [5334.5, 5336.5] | 18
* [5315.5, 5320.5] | 17.4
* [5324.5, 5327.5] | 15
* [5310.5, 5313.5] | 18.6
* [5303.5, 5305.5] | 17.8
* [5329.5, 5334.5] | 16.8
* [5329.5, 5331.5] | 16.7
